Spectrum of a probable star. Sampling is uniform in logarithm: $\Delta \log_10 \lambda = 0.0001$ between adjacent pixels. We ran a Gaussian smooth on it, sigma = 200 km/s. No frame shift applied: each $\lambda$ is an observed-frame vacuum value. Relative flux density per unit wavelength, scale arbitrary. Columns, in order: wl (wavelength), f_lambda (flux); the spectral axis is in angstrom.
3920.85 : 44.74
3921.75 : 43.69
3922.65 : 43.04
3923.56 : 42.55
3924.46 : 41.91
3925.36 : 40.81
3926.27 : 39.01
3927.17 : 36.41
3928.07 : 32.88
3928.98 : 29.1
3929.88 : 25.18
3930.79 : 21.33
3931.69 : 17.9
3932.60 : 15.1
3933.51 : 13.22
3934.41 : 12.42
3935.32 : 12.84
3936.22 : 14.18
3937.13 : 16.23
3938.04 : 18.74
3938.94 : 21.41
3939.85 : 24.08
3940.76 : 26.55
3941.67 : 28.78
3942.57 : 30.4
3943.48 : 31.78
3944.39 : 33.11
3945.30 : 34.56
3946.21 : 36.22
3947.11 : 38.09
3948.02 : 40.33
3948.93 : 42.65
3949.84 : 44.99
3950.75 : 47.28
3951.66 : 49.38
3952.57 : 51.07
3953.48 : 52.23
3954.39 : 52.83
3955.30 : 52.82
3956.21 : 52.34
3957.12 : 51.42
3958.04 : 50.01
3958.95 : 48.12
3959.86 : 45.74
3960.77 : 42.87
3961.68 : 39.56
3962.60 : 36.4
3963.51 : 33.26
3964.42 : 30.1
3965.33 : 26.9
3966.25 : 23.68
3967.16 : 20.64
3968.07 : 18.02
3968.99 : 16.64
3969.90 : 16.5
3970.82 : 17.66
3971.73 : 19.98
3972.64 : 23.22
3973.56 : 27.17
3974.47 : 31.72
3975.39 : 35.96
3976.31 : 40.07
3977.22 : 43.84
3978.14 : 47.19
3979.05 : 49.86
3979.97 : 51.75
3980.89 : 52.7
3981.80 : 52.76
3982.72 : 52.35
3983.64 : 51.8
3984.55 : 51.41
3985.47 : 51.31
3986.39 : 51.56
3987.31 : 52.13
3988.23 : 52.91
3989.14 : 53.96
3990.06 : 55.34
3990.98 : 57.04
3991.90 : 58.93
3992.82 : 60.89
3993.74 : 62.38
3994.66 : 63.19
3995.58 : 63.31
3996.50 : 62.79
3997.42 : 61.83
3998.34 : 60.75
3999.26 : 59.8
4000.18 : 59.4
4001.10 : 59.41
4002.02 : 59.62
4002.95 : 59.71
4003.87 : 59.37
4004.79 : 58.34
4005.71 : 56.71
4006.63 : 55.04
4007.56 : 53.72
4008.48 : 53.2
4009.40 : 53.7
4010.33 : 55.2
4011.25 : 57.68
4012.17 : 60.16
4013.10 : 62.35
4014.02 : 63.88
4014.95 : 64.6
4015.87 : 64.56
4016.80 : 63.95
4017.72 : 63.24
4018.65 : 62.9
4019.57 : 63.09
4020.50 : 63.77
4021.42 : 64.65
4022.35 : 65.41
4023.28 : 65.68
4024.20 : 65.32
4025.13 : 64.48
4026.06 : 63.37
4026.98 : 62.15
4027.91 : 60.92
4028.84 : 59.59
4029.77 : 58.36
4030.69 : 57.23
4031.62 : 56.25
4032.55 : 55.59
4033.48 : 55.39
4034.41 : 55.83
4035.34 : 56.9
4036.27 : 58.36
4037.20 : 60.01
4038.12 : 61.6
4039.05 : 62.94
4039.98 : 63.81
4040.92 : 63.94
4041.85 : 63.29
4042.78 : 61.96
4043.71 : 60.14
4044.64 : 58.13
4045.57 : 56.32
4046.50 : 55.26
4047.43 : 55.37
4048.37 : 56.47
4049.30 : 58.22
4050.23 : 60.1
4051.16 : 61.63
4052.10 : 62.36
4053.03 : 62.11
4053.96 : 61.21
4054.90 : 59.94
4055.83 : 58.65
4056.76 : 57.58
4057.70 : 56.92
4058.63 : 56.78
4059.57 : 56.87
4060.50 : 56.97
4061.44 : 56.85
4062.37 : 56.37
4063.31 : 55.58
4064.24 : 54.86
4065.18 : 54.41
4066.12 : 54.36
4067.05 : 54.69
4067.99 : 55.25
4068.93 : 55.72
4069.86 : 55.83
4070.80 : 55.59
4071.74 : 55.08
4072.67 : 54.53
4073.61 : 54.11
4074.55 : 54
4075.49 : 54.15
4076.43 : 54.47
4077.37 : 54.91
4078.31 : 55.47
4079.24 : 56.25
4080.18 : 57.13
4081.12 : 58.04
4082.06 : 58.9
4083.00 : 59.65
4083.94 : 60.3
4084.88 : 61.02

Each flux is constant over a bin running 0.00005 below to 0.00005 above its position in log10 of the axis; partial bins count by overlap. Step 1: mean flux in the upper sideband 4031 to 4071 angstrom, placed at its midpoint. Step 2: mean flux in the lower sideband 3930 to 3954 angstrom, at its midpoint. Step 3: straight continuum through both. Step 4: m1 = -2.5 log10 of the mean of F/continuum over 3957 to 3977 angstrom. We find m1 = 0.15 mag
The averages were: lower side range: 29.8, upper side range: 58.1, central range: 31.4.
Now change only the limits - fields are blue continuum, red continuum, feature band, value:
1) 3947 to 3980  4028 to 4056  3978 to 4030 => -0.199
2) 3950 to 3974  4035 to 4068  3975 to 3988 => -0.185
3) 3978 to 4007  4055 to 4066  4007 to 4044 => -0.077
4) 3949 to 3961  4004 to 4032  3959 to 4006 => 0.191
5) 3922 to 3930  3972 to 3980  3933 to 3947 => 0.488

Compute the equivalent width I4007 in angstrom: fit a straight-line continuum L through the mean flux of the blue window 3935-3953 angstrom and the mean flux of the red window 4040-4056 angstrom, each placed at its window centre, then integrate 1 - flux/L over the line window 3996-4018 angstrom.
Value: -4.8 angstrom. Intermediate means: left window 32.3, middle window 59.5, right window 59.8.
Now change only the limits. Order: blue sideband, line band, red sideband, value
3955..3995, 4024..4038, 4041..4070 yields -1.6 angstrom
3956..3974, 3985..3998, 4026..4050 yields -5.0 angstrom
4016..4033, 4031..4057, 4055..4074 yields -0.1 angstrom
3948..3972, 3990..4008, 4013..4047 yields -3.1 angstrom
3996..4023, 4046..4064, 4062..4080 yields -0.5 angstrom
